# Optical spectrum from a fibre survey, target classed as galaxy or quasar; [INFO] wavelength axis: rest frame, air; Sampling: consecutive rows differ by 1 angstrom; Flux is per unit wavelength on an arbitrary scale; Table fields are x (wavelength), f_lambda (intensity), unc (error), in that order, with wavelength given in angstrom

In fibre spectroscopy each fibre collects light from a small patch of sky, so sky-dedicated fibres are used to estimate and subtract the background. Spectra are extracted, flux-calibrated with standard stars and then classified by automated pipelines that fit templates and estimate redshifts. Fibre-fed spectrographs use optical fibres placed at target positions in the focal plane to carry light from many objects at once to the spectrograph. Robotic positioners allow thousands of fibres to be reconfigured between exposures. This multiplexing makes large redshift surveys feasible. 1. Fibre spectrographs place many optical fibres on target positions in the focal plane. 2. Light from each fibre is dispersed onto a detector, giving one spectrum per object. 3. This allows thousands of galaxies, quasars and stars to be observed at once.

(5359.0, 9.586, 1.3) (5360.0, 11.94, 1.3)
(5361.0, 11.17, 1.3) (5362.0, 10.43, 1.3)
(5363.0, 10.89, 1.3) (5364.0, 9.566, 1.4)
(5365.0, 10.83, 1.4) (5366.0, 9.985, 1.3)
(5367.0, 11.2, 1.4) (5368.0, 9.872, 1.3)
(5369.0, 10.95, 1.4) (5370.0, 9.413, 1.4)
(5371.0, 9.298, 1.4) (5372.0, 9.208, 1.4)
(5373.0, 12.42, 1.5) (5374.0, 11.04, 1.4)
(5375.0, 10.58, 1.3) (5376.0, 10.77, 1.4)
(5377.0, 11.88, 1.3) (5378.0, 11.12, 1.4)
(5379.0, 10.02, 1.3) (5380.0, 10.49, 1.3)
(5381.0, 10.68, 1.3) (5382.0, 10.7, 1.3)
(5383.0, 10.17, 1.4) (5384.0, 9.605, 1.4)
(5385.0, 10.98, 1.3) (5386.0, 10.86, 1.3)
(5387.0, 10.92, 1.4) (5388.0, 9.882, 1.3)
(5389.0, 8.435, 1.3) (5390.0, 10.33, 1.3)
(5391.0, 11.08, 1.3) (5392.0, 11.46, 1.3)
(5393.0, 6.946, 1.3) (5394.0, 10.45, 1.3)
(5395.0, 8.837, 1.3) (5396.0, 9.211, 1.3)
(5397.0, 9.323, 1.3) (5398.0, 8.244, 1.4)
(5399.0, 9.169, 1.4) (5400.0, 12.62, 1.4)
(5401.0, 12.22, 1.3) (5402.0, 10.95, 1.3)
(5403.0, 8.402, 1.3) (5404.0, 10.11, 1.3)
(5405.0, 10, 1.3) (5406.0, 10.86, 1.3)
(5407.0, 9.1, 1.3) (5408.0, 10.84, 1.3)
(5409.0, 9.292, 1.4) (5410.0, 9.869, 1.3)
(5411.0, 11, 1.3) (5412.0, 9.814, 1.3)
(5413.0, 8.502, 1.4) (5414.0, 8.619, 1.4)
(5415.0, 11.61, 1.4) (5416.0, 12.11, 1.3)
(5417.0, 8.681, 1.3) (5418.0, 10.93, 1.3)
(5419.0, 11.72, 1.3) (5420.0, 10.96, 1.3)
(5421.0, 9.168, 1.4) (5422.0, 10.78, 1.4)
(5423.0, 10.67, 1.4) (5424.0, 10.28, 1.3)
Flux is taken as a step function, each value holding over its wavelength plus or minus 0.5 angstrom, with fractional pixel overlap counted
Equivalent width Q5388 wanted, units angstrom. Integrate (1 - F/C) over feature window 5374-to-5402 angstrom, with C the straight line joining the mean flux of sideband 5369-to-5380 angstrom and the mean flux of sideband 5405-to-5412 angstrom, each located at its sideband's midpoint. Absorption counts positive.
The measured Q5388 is 0.3 angstrom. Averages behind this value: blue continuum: 10.6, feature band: 10.3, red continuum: 10.1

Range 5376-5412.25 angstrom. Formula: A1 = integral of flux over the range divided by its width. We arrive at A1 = 10.2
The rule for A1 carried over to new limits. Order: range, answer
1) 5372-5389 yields 10.6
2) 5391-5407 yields 9.93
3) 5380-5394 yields 10.2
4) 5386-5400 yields 9.72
